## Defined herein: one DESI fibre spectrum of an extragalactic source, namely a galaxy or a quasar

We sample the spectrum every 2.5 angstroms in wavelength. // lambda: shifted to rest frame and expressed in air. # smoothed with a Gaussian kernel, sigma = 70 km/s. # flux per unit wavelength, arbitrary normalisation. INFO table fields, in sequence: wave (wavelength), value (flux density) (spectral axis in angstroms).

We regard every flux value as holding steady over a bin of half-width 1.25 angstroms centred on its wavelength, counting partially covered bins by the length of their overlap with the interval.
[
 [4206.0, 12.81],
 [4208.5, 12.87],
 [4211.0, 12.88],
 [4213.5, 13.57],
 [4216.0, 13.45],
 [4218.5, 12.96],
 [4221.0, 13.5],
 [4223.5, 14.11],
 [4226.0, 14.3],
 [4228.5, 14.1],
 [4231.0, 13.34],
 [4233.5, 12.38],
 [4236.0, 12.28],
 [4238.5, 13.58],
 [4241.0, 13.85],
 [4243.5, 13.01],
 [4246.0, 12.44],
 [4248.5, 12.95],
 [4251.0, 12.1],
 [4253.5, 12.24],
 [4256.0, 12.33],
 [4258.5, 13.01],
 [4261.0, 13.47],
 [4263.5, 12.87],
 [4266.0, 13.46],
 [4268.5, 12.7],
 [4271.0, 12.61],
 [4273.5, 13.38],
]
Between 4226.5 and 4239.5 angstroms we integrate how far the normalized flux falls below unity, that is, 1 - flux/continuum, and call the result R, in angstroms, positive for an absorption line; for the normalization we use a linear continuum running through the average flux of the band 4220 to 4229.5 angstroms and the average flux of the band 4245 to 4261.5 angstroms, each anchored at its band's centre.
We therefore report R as 0.4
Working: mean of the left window 14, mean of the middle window 13.2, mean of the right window 12.6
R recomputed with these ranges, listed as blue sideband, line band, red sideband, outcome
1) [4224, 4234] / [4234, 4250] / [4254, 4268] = 0.5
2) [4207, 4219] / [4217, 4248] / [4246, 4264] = -0.9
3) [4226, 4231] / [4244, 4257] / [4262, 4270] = 0.9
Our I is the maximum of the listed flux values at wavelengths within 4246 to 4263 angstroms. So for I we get 13.47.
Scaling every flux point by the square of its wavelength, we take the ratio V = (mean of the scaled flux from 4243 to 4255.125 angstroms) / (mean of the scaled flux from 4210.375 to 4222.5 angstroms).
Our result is 1.0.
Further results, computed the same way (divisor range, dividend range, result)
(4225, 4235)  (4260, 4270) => 0.99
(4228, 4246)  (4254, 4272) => 0.99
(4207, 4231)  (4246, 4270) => 0.96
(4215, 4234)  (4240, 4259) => 0.95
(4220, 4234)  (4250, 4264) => 0.94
